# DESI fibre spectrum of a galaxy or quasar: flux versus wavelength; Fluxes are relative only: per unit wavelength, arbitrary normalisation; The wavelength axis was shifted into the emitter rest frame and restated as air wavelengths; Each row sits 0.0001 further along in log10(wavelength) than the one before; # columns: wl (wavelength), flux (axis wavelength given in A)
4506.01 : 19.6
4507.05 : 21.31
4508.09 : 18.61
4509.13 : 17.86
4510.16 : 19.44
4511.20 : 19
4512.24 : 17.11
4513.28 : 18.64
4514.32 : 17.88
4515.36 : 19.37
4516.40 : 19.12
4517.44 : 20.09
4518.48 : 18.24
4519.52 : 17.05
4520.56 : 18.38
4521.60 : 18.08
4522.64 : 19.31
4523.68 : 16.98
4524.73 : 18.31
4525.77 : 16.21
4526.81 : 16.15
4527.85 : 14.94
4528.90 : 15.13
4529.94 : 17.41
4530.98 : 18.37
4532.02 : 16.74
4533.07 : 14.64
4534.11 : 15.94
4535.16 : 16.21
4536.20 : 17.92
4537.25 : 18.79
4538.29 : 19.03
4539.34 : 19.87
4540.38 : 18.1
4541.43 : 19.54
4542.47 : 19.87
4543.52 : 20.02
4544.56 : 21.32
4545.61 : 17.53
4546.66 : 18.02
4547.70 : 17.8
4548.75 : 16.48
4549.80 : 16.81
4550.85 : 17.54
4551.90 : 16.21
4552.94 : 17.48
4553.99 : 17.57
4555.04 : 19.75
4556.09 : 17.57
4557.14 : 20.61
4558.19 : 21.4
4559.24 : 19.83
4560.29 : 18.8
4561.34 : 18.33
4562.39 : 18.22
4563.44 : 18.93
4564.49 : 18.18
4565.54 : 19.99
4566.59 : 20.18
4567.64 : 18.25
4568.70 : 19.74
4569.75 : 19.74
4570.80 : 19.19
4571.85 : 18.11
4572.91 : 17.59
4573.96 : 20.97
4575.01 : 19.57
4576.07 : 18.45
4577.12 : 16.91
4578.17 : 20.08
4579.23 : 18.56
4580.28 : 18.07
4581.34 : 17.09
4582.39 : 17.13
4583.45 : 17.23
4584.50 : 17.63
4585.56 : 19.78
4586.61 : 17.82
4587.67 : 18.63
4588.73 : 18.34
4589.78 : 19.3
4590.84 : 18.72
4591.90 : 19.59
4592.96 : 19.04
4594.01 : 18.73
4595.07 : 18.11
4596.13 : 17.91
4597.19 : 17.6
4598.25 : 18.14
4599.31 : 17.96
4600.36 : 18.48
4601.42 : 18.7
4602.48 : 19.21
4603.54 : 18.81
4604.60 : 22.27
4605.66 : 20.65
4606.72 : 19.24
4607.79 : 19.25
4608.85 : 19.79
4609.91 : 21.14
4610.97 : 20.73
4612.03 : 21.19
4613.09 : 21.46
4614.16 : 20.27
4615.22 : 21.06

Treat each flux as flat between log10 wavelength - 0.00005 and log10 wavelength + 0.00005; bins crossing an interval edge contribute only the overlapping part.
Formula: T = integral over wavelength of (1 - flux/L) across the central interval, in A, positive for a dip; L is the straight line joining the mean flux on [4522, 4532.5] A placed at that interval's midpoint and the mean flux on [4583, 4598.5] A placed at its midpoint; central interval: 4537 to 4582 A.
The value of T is -2.6 A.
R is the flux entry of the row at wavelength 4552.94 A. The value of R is 17.48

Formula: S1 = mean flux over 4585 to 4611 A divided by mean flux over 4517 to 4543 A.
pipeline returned 1.08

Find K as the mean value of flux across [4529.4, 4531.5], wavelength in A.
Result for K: 17.9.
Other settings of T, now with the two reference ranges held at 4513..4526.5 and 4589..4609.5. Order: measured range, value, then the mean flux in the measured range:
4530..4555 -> 0.7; 17.9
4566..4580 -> -0.2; 19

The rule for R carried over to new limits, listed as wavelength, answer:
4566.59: 20.18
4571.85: 18.11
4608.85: 19.79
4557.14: 20.61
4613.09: 21.46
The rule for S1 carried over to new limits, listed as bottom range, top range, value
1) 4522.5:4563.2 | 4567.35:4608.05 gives 1.04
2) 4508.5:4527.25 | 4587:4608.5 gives 1.04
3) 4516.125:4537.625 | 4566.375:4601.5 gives 1.07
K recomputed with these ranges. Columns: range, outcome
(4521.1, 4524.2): 18.1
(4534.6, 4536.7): 17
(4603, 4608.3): 20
